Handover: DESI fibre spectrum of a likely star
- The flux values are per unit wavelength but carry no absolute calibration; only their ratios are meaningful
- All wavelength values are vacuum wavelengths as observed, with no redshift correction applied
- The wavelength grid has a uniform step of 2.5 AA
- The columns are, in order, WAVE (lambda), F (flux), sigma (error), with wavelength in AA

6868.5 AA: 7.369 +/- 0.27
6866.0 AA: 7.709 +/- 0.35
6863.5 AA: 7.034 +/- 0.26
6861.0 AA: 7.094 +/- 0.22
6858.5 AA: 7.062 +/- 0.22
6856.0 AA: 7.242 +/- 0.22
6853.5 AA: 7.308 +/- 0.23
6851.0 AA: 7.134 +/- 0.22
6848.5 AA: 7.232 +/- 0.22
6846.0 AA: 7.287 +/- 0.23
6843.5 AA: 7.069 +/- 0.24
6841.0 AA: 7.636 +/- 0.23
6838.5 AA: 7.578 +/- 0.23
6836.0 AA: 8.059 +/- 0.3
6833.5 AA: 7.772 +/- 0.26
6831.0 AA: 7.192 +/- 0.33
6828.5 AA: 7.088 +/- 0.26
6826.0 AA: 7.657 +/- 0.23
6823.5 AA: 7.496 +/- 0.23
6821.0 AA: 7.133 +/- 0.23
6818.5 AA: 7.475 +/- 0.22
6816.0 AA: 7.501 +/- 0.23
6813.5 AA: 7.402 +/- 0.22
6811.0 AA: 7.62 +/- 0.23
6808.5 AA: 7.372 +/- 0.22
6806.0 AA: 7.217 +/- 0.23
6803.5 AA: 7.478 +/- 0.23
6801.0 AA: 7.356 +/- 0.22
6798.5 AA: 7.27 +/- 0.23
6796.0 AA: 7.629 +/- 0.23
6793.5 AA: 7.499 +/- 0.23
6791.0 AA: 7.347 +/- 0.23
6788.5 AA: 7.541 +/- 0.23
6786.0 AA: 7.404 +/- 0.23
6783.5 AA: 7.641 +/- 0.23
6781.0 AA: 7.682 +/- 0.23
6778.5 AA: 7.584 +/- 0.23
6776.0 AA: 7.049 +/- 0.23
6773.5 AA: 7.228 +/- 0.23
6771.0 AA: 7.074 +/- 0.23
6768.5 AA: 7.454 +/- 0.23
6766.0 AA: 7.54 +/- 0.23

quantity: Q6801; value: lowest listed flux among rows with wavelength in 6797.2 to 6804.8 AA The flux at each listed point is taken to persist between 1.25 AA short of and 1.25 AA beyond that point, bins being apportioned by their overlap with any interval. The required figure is 7.27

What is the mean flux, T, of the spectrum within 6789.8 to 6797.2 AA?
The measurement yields 7.49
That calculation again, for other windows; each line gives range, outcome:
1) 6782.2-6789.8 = 7.53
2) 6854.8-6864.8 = 7.11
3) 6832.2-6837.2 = 7.91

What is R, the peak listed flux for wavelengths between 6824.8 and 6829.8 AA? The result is 7.657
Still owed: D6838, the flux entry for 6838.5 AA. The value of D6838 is 7.578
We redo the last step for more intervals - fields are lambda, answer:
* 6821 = 7.133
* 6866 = 7.709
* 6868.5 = 7.369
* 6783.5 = 7.641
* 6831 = 7.192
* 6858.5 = 7.062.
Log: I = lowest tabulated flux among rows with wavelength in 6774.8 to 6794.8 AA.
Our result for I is 7.049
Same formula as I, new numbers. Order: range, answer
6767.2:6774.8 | 7.074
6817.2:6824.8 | 7.133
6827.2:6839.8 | 7.088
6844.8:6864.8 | 7.034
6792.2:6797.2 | 7.499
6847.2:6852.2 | 7.134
